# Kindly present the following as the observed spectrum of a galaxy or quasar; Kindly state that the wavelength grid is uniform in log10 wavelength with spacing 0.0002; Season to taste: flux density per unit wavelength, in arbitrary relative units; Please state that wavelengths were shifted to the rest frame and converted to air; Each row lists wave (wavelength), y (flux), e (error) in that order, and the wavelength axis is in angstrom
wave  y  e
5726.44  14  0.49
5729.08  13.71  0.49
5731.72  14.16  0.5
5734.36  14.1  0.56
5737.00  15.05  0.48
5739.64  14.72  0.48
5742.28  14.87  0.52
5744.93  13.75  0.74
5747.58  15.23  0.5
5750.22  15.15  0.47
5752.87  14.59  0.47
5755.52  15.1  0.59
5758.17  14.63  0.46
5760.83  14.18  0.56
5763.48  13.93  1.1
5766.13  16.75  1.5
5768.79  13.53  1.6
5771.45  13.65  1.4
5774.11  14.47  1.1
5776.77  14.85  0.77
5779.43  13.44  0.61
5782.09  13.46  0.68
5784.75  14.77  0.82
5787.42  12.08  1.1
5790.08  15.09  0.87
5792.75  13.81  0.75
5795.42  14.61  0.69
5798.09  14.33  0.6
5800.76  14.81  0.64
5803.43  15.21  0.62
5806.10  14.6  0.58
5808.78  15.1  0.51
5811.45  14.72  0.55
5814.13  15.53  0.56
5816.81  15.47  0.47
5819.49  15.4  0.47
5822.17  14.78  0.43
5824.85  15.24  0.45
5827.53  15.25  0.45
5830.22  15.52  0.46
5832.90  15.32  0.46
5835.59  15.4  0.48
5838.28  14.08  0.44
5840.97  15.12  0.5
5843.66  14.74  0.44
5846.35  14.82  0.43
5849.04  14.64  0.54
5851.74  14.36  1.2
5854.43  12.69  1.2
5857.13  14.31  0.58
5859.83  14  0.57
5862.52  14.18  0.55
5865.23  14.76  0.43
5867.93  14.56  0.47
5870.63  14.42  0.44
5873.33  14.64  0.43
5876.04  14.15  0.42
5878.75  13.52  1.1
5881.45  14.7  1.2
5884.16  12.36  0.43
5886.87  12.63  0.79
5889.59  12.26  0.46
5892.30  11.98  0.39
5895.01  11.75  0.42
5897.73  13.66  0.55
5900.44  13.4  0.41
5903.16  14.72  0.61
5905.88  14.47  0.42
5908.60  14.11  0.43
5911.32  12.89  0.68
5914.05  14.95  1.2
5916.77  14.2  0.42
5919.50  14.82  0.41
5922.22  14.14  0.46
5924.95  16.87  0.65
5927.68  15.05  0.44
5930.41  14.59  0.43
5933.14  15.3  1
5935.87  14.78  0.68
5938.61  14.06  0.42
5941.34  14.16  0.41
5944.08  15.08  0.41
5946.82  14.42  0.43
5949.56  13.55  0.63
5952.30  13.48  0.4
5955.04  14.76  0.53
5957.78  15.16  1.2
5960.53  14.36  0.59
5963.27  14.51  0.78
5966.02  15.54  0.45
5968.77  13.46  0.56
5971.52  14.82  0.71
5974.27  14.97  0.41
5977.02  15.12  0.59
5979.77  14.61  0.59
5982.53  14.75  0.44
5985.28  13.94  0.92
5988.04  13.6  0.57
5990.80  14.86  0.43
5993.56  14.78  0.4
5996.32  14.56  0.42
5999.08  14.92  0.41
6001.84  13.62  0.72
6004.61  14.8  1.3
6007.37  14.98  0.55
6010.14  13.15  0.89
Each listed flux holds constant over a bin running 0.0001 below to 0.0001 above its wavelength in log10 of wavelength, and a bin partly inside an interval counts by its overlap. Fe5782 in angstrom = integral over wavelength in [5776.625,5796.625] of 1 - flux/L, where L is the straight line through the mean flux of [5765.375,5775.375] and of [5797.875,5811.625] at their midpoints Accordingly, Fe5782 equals 0.9 angstrom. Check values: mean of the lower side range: 14.5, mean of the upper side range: 14.8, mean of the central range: 14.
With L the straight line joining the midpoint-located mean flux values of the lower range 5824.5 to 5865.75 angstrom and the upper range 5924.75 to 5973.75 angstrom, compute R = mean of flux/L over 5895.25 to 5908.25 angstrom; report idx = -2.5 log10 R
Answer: 0.06 mag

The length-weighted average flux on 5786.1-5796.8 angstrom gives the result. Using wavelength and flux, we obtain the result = 13.9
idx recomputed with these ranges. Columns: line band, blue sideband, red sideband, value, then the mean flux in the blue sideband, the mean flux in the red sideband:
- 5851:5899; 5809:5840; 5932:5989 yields 0.100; 15.2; 14.5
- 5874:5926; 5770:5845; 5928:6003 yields 0.063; 14.7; 14.5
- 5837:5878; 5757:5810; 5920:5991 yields 0.009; 14.4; 14.6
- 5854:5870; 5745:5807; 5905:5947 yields 0.028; 14.4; 14.6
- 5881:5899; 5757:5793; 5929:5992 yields 0.140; 14.2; 14.5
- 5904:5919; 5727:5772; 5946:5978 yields 0.025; 14.5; 14.5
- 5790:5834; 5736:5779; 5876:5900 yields -0.080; 14.6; 13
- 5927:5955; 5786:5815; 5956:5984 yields 0.018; 14.5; 14.7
